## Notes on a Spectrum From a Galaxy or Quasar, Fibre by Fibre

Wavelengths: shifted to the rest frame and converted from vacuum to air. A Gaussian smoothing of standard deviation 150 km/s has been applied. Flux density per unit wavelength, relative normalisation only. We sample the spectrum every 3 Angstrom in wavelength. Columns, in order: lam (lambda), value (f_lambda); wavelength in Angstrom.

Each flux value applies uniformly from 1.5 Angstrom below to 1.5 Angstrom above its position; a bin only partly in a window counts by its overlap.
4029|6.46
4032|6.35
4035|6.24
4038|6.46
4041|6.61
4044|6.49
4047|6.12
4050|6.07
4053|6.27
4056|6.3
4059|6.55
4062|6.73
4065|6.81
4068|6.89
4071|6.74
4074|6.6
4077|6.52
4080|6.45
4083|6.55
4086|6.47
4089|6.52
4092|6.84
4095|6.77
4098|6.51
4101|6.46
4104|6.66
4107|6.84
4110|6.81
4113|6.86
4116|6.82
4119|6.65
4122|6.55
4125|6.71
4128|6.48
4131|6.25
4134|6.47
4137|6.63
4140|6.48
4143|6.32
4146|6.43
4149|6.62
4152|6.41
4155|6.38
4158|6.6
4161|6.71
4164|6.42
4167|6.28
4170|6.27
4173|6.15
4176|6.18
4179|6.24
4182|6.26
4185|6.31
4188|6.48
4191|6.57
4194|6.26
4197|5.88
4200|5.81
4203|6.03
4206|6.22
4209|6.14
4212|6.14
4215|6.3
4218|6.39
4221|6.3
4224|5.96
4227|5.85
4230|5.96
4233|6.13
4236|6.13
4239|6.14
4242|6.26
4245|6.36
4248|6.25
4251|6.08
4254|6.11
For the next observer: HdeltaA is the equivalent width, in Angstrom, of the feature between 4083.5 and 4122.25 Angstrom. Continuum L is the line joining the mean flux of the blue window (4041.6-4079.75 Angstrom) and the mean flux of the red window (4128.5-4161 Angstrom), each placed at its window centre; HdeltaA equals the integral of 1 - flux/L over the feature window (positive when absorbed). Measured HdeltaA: -1.11 Angstrom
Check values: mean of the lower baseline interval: 6.51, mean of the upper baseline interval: 6.47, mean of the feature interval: 6.67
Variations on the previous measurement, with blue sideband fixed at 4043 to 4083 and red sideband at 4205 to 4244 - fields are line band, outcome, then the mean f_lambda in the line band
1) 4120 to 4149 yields -0.65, 6.49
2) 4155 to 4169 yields -0.43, 6.48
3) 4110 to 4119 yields -0.58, 6.8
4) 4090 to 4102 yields -0.40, 6.65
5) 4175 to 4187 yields -0.03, 6.26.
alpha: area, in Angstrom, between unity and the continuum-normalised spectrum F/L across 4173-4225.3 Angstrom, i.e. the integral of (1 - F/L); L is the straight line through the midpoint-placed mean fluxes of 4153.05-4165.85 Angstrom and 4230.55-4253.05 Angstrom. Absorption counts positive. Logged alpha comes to 1.2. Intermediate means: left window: 6.52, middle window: 6.2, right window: 6.18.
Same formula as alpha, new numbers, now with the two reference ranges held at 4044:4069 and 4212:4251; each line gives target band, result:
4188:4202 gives 0.1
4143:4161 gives -0.6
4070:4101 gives -0.9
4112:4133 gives -0.9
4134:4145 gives -0.3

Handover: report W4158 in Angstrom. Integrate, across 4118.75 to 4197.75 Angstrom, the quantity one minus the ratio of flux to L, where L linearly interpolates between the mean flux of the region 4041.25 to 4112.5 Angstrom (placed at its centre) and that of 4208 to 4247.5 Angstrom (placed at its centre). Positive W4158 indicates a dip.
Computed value -0.73 Angstrom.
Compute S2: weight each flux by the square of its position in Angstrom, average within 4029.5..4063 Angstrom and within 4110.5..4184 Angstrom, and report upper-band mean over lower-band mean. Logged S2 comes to 1.07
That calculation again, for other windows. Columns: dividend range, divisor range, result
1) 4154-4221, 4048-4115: 1.00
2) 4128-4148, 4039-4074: 1.03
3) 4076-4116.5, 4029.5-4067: 1.06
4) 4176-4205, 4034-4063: 1.04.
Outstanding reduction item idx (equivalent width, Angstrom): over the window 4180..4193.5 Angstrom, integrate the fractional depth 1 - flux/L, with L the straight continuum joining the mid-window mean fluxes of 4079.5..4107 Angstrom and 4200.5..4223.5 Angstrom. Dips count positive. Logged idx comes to -0.2 Angstrom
